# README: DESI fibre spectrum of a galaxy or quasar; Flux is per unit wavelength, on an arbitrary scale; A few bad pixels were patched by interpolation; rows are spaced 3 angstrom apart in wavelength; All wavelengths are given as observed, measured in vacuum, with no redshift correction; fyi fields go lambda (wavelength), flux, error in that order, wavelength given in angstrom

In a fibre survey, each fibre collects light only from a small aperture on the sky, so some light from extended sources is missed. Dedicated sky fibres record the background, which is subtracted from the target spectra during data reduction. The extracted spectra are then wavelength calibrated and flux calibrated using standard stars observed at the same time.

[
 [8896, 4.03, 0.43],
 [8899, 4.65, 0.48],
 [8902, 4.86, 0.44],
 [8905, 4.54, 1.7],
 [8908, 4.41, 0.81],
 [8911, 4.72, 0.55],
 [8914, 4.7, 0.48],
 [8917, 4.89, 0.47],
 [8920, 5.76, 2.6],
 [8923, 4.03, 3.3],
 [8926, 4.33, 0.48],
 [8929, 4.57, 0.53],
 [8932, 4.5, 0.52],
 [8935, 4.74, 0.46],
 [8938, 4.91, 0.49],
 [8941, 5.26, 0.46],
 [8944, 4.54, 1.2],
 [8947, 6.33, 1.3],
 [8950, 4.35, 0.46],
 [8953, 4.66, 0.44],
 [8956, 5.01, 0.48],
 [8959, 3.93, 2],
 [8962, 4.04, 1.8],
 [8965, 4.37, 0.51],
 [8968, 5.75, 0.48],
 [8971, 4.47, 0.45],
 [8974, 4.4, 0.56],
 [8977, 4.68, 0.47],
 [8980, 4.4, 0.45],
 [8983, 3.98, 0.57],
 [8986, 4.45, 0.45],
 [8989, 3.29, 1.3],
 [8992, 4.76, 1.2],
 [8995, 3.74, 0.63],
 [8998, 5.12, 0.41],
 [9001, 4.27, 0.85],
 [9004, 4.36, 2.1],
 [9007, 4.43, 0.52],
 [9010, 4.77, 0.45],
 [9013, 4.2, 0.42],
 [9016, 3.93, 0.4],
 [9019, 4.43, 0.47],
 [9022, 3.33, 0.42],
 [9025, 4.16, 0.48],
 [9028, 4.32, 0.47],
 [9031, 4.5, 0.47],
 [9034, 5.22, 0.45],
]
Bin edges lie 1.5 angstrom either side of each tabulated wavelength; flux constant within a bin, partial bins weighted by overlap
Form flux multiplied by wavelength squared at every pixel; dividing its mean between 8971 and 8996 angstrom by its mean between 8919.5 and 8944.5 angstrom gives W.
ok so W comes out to 0.9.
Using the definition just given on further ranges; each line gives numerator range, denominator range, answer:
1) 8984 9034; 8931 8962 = 0.91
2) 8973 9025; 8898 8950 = 0.90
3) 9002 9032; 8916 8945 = 0.91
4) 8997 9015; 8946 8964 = 0.97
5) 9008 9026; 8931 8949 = 0.84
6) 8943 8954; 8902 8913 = 1.10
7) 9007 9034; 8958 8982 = 0.96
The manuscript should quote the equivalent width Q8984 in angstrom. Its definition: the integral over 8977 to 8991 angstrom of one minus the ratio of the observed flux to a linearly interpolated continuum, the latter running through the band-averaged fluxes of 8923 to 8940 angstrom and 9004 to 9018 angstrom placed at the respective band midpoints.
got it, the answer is 0.9 angstrom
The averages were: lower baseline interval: 4.58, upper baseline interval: 4.34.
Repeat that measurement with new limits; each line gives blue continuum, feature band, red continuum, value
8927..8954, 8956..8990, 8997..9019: 2.0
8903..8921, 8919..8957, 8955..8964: -2.6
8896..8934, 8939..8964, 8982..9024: -1.6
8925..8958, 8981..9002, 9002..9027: 0.8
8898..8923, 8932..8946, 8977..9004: -0.9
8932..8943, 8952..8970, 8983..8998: -0.2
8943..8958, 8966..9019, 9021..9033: 1.2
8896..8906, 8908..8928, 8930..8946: 0.0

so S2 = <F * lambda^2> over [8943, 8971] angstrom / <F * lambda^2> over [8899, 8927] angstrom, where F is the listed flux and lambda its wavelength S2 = 1.02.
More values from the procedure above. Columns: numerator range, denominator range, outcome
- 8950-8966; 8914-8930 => 0.94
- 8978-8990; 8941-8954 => 0.82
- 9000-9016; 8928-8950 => 0.90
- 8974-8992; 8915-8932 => 0.91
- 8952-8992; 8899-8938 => 0.96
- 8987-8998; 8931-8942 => 0.86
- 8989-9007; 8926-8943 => 0.93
